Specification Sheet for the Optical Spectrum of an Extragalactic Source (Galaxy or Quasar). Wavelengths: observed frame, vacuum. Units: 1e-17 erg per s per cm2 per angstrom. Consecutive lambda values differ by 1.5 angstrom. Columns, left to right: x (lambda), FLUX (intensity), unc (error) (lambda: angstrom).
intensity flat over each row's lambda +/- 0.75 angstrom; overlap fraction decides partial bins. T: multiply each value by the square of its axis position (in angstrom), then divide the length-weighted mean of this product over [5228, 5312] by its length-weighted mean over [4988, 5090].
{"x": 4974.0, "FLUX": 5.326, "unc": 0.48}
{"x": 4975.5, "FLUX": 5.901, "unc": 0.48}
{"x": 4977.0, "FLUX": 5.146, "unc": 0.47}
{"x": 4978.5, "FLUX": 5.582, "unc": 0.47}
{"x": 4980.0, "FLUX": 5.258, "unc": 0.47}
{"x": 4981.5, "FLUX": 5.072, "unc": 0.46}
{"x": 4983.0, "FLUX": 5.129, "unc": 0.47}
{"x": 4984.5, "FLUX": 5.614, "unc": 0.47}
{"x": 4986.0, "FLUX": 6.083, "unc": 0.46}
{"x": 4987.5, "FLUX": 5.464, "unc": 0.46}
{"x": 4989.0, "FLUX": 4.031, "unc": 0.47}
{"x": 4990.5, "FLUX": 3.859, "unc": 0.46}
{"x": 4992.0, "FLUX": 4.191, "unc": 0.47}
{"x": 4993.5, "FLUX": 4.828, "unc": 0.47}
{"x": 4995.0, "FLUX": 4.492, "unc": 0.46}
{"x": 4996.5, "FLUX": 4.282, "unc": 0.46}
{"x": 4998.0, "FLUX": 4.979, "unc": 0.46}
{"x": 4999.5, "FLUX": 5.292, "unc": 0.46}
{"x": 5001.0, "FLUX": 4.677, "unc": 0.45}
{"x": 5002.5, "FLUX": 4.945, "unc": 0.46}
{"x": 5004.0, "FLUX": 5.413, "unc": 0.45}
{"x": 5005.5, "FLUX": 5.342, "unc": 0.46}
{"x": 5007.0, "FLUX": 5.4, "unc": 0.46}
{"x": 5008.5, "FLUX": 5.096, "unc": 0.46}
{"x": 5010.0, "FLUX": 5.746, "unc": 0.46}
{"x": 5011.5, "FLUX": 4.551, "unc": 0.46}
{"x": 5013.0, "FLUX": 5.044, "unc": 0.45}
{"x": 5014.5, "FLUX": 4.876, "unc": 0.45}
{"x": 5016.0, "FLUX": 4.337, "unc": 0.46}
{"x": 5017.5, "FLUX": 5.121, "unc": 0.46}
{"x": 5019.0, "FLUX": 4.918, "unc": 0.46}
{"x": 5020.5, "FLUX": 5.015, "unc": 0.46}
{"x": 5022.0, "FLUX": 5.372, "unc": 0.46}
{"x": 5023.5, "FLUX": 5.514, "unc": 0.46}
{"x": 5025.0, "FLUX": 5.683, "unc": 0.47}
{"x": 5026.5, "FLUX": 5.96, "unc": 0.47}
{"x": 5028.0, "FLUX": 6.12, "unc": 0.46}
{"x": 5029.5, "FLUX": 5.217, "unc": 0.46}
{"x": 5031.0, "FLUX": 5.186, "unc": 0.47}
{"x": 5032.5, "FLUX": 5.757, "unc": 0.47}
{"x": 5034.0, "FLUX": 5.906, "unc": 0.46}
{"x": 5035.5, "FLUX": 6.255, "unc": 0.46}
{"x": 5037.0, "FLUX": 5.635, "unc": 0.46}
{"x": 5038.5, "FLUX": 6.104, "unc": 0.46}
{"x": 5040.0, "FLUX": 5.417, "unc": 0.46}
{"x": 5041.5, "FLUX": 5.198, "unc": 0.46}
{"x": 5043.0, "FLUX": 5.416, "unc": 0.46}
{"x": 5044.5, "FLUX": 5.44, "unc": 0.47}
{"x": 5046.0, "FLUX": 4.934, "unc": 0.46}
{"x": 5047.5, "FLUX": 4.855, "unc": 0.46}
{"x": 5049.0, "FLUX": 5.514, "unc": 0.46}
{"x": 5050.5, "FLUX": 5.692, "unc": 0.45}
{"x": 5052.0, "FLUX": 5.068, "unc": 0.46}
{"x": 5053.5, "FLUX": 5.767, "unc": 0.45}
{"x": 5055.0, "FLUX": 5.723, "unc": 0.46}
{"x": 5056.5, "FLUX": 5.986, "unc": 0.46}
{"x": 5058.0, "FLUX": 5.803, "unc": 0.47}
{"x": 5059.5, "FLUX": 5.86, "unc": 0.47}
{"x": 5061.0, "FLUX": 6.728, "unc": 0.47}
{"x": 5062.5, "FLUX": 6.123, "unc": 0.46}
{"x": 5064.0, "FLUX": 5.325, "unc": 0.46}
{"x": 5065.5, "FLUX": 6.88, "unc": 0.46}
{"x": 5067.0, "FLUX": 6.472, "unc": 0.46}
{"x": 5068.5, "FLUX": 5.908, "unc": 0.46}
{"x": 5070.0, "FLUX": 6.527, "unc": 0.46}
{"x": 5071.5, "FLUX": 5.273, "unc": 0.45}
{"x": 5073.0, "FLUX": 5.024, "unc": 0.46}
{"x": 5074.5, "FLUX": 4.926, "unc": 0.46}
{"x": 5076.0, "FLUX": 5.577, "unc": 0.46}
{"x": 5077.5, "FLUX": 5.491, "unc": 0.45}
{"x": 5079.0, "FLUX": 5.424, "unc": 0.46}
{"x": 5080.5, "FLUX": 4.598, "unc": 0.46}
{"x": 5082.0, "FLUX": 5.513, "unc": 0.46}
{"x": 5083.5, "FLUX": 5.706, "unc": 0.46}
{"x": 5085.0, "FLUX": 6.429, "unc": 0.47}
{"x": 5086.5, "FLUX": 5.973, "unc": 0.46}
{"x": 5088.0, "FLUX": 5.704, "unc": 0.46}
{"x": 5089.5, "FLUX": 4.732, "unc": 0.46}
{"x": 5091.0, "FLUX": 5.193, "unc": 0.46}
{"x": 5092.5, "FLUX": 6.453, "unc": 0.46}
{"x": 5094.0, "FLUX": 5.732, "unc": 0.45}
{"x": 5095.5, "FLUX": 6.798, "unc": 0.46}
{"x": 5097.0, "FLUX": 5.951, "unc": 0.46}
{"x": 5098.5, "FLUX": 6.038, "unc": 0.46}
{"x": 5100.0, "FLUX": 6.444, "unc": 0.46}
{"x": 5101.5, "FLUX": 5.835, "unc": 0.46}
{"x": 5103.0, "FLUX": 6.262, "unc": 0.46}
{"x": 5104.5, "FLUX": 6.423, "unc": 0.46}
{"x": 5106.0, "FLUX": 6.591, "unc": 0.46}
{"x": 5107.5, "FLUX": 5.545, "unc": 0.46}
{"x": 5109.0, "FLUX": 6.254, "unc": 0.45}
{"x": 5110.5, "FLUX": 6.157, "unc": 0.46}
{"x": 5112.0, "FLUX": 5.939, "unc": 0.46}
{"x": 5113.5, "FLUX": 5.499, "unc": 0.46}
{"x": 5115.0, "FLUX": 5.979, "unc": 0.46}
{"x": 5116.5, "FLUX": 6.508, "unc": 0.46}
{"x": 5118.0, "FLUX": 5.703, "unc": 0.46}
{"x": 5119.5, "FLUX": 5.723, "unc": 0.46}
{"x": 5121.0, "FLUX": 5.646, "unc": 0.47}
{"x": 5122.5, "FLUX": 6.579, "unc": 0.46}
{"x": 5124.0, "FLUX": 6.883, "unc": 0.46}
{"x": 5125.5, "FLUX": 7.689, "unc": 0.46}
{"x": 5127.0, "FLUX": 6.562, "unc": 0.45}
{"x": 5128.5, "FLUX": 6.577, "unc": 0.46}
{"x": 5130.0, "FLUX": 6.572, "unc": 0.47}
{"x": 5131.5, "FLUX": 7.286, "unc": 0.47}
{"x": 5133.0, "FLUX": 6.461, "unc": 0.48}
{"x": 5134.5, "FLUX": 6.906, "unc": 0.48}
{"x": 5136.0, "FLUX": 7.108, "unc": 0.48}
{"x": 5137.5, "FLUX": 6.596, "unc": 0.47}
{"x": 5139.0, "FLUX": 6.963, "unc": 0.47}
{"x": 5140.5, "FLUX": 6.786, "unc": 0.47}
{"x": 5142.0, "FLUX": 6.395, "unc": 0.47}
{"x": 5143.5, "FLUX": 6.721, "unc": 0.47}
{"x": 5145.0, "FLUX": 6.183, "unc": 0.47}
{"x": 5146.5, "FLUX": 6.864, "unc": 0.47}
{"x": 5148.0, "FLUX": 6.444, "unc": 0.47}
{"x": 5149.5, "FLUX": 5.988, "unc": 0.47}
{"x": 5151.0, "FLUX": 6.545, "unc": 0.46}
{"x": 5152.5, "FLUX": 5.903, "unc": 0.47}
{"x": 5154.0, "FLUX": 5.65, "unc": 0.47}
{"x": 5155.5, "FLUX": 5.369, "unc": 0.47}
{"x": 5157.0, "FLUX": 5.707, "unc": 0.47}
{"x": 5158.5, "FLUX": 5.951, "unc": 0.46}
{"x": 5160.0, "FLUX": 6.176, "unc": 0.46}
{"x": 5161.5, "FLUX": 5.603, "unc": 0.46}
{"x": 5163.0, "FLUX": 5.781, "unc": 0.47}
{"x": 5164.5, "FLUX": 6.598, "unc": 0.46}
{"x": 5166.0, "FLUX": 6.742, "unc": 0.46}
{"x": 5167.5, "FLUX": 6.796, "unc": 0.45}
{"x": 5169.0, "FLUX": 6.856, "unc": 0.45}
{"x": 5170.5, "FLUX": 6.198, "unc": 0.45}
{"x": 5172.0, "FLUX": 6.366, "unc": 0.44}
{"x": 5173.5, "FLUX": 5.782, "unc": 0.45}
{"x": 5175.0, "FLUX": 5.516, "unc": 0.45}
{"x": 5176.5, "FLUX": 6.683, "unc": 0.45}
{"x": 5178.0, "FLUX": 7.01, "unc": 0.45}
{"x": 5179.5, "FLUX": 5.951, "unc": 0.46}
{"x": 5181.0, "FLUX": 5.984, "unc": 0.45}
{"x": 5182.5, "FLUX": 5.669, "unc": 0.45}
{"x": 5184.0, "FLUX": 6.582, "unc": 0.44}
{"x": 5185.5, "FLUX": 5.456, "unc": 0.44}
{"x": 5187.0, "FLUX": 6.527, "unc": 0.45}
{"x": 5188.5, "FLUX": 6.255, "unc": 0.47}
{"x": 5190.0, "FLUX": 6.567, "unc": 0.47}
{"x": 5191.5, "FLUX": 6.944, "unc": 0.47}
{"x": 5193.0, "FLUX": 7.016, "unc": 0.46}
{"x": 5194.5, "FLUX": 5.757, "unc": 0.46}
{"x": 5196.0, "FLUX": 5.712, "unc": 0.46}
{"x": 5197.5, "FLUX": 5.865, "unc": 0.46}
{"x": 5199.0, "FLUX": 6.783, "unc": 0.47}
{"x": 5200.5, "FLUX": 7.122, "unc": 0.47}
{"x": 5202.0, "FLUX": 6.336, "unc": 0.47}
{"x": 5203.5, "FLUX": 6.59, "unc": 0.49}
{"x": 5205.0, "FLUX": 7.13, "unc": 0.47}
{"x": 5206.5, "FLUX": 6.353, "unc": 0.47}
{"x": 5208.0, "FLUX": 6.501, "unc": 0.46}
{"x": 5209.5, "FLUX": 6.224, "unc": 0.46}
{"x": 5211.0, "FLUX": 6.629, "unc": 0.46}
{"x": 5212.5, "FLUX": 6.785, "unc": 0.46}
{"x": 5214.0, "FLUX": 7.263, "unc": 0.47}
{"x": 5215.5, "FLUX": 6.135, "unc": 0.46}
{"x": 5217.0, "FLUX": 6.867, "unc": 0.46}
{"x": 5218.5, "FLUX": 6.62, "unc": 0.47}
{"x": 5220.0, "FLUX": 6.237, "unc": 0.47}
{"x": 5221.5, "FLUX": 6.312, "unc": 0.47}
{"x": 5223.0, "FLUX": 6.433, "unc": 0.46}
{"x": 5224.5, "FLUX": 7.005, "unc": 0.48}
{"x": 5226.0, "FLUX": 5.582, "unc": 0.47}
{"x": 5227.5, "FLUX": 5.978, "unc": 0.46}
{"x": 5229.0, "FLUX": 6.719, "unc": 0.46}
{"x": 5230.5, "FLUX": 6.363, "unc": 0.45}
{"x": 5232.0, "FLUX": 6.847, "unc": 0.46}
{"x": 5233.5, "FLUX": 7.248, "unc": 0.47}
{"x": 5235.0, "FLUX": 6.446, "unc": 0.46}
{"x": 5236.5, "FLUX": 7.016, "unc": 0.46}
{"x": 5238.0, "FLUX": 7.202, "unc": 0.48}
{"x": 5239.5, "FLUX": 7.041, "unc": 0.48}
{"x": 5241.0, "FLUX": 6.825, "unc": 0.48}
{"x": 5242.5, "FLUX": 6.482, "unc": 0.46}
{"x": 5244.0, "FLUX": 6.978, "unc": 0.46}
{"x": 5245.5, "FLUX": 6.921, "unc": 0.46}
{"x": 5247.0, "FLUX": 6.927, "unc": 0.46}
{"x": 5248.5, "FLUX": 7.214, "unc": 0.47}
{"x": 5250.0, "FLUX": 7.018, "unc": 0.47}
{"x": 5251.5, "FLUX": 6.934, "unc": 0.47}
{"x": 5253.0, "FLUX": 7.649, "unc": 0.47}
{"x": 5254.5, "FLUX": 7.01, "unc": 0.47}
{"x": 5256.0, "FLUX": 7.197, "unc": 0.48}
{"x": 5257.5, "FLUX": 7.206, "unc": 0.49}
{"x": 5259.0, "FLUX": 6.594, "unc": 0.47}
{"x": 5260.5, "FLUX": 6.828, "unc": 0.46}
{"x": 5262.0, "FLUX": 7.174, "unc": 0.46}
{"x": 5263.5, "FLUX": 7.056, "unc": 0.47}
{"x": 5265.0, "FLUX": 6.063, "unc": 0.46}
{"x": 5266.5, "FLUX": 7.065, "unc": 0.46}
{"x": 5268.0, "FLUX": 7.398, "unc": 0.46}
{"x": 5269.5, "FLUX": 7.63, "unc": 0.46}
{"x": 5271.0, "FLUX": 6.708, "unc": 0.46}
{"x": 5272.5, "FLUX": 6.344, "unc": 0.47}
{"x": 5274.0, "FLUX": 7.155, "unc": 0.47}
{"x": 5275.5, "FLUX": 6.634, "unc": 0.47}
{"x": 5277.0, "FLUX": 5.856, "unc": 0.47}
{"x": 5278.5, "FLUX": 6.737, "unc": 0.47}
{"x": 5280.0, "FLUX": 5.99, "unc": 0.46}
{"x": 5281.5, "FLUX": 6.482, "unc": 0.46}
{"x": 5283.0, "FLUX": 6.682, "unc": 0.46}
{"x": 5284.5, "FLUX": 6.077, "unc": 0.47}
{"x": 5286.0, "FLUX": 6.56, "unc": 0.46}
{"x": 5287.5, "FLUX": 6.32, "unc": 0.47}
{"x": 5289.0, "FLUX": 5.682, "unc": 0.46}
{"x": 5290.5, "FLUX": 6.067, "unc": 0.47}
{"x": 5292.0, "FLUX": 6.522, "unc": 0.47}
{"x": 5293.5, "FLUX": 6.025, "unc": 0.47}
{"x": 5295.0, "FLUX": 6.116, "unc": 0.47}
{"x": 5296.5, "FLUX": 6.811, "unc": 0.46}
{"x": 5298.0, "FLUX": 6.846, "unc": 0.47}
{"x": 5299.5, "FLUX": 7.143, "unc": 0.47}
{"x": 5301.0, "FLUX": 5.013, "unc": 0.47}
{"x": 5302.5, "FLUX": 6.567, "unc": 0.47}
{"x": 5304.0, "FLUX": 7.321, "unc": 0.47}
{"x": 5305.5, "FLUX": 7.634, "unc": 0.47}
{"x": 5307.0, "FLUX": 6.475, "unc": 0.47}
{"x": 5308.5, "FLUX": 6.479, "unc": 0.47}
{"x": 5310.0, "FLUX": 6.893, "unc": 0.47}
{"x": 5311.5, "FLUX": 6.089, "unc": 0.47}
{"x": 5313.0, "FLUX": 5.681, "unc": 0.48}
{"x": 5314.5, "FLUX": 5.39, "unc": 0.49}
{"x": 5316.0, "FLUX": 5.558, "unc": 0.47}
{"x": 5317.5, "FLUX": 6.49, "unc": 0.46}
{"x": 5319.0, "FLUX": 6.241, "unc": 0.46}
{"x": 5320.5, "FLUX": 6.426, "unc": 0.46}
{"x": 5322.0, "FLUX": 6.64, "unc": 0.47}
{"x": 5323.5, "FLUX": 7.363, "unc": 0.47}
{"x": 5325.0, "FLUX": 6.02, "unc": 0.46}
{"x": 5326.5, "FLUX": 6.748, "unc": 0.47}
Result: 1.4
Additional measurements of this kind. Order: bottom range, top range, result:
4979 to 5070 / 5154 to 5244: 1.28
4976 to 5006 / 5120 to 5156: 1.39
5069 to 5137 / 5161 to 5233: 1.10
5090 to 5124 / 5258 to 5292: 1.16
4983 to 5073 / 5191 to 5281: 1.35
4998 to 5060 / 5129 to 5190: 1.24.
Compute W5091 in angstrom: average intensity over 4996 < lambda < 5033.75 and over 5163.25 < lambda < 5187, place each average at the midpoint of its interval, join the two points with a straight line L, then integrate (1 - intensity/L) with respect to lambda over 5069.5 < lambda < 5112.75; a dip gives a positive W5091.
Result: -0.65 angstrom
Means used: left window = 5.21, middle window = 5.81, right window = 6.28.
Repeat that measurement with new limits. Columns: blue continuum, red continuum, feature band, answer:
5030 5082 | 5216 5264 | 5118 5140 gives -2.0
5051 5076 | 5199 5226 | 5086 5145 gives -1.8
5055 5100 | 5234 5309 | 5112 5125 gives -0.2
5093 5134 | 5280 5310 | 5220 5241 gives -0.7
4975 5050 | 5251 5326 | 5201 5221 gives -1.3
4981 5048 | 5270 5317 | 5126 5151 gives -4.1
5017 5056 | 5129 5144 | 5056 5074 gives -0.4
